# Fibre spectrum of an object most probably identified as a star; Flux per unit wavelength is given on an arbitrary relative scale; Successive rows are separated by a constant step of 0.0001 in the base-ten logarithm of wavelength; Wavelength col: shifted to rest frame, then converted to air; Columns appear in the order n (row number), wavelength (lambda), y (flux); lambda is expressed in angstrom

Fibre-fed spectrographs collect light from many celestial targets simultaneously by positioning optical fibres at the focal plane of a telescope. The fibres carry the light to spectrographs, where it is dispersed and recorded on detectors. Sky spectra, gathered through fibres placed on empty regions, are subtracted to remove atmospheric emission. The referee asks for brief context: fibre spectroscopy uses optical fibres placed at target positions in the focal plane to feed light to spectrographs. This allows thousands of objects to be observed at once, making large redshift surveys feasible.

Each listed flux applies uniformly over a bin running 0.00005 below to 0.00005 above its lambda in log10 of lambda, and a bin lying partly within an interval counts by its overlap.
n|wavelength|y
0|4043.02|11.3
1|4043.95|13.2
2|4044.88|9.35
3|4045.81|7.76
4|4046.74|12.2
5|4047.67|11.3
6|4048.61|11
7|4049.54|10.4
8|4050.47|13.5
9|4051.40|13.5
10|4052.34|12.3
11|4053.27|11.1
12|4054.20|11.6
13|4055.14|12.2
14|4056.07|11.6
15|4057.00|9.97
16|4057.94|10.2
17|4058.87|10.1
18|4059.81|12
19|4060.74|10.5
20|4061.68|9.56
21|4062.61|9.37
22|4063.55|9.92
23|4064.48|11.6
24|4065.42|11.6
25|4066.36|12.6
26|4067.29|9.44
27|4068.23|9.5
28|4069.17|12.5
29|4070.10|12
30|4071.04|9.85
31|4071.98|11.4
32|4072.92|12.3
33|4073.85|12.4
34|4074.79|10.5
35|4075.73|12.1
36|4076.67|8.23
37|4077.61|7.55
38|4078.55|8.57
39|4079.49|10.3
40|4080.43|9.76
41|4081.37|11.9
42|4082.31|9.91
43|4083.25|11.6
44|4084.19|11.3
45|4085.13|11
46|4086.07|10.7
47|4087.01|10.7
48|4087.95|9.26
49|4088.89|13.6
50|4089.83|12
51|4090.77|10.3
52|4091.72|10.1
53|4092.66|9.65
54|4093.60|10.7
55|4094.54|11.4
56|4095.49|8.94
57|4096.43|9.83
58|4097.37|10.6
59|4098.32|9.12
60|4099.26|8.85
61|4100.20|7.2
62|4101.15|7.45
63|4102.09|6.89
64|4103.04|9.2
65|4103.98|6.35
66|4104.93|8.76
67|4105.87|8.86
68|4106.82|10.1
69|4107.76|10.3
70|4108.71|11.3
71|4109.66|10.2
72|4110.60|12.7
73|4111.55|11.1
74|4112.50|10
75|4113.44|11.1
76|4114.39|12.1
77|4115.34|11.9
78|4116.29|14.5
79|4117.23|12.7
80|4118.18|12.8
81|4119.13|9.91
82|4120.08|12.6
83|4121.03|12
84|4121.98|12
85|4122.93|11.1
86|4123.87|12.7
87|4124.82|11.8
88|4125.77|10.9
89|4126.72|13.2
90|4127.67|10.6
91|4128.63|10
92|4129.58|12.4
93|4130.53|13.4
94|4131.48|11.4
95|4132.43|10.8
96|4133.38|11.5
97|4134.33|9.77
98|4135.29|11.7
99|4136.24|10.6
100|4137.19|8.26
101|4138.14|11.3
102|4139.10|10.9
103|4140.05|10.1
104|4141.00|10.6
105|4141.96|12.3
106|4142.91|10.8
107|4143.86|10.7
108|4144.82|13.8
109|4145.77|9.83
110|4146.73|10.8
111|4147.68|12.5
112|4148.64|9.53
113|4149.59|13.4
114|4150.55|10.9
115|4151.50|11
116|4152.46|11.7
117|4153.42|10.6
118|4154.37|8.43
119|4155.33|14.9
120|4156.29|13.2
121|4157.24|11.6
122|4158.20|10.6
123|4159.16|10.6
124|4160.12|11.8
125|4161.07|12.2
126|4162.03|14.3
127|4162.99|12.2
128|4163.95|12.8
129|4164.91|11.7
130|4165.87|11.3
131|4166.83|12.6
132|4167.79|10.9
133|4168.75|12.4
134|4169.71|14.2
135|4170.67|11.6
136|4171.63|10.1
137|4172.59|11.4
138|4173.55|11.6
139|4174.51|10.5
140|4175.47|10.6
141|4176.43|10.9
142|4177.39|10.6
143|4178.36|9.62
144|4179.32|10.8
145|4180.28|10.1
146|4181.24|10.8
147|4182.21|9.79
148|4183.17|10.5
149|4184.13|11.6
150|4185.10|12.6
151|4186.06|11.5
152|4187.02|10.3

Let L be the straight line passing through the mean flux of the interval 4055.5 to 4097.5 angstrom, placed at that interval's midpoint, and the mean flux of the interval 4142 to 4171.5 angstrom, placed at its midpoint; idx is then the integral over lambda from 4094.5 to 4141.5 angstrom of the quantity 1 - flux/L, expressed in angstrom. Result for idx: 2.3 angstrom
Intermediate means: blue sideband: 10.6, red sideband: 11.8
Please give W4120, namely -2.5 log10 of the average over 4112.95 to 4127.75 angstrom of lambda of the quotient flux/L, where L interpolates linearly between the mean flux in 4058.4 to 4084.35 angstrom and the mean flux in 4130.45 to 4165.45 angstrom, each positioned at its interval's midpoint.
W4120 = -0.09 mag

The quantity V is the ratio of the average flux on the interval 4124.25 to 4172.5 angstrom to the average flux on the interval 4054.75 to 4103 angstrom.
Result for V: 1.11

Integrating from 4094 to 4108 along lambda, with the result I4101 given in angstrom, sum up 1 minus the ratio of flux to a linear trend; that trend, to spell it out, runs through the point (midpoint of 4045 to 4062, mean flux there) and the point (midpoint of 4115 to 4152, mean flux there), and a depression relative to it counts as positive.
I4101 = 2.99 angstrom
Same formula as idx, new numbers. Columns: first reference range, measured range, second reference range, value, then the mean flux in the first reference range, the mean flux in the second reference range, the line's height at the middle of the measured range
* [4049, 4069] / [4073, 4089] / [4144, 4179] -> 1.0 angstrom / 11.1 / 11.6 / 11.2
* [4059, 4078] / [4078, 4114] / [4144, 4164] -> 3.3 angstrom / 10.7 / 11.7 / 11.1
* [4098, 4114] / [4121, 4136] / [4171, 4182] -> -2.7 angstrom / 9.4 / 10.6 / 9.79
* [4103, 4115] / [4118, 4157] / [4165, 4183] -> -2.8 angstrom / 10.2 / 11.1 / 10.6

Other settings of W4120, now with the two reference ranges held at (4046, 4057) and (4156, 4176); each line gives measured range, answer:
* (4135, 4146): 0.082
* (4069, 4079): 0.107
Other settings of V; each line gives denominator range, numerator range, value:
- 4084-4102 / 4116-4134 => 1.18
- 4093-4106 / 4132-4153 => 1.24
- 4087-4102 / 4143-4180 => 1.17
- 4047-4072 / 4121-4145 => 1.01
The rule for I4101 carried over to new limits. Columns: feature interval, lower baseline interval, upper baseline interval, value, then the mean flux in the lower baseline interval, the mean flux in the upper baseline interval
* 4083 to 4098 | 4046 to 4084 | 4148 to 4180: 0.5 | 10.9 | 11.5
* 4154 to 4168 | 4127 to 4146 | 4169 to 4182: -1.2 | 11.1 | 11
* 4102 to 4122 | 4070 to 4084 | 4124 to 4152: 0.2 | 10.5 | 11.2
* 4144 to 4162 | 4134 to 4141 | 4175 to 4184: -2.0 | 10.4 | 10.5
